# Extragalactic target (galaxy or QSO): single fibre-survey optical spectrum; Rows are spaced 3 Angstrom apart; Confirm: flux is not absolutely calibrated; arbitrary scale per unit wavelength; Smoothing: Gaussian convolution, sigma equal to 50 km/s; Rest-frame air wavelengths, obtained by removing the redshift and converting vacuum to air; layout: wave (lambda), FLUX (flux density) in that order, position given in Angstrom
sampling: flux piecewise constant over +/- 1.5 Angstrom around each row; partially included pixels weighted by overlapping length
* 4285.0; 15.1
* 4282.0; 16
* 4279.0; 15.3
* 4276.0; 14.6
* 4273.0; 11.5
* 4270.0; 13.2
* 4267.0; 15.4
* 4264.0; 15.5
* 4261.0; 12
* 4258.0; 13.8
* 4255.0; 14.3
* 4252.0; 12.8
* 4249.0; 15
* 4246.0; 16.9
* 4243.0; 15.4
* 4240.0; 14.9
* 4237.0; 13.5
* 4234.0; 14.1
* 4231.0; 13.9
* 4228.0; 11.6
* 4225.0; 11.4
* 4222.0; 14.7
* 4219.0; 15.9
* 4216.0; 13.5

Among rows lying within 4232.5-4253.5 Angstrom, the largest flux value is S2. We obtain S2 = 16.9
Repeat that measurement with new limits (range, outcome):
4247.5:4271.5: 15.5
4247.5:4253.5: 15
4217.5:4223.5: 15.9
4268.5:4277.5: 14.6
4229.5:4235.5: 14.1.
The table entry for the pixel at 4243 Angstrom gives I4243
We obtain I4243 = 15.4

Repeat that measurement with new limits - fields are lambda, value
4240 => 14.9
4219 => 15.9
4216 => 13.5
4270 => 13.2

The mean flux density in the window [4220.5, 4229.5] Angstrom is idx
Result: 12.6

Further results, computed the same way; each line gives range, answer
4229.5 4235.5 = 14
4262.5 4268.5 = 15.5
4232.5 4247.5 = 15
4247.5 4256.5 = 14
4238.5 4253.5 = 15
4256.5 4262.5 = 12.9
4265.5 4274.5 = 13.4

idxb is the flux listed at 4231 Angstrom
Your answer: 13.9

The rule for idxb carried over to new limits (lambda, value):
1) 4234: 14.1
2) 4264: 15.5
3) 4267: 15.4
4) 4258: 13.8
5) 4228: 11.6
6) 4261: 12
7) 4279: 15.3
